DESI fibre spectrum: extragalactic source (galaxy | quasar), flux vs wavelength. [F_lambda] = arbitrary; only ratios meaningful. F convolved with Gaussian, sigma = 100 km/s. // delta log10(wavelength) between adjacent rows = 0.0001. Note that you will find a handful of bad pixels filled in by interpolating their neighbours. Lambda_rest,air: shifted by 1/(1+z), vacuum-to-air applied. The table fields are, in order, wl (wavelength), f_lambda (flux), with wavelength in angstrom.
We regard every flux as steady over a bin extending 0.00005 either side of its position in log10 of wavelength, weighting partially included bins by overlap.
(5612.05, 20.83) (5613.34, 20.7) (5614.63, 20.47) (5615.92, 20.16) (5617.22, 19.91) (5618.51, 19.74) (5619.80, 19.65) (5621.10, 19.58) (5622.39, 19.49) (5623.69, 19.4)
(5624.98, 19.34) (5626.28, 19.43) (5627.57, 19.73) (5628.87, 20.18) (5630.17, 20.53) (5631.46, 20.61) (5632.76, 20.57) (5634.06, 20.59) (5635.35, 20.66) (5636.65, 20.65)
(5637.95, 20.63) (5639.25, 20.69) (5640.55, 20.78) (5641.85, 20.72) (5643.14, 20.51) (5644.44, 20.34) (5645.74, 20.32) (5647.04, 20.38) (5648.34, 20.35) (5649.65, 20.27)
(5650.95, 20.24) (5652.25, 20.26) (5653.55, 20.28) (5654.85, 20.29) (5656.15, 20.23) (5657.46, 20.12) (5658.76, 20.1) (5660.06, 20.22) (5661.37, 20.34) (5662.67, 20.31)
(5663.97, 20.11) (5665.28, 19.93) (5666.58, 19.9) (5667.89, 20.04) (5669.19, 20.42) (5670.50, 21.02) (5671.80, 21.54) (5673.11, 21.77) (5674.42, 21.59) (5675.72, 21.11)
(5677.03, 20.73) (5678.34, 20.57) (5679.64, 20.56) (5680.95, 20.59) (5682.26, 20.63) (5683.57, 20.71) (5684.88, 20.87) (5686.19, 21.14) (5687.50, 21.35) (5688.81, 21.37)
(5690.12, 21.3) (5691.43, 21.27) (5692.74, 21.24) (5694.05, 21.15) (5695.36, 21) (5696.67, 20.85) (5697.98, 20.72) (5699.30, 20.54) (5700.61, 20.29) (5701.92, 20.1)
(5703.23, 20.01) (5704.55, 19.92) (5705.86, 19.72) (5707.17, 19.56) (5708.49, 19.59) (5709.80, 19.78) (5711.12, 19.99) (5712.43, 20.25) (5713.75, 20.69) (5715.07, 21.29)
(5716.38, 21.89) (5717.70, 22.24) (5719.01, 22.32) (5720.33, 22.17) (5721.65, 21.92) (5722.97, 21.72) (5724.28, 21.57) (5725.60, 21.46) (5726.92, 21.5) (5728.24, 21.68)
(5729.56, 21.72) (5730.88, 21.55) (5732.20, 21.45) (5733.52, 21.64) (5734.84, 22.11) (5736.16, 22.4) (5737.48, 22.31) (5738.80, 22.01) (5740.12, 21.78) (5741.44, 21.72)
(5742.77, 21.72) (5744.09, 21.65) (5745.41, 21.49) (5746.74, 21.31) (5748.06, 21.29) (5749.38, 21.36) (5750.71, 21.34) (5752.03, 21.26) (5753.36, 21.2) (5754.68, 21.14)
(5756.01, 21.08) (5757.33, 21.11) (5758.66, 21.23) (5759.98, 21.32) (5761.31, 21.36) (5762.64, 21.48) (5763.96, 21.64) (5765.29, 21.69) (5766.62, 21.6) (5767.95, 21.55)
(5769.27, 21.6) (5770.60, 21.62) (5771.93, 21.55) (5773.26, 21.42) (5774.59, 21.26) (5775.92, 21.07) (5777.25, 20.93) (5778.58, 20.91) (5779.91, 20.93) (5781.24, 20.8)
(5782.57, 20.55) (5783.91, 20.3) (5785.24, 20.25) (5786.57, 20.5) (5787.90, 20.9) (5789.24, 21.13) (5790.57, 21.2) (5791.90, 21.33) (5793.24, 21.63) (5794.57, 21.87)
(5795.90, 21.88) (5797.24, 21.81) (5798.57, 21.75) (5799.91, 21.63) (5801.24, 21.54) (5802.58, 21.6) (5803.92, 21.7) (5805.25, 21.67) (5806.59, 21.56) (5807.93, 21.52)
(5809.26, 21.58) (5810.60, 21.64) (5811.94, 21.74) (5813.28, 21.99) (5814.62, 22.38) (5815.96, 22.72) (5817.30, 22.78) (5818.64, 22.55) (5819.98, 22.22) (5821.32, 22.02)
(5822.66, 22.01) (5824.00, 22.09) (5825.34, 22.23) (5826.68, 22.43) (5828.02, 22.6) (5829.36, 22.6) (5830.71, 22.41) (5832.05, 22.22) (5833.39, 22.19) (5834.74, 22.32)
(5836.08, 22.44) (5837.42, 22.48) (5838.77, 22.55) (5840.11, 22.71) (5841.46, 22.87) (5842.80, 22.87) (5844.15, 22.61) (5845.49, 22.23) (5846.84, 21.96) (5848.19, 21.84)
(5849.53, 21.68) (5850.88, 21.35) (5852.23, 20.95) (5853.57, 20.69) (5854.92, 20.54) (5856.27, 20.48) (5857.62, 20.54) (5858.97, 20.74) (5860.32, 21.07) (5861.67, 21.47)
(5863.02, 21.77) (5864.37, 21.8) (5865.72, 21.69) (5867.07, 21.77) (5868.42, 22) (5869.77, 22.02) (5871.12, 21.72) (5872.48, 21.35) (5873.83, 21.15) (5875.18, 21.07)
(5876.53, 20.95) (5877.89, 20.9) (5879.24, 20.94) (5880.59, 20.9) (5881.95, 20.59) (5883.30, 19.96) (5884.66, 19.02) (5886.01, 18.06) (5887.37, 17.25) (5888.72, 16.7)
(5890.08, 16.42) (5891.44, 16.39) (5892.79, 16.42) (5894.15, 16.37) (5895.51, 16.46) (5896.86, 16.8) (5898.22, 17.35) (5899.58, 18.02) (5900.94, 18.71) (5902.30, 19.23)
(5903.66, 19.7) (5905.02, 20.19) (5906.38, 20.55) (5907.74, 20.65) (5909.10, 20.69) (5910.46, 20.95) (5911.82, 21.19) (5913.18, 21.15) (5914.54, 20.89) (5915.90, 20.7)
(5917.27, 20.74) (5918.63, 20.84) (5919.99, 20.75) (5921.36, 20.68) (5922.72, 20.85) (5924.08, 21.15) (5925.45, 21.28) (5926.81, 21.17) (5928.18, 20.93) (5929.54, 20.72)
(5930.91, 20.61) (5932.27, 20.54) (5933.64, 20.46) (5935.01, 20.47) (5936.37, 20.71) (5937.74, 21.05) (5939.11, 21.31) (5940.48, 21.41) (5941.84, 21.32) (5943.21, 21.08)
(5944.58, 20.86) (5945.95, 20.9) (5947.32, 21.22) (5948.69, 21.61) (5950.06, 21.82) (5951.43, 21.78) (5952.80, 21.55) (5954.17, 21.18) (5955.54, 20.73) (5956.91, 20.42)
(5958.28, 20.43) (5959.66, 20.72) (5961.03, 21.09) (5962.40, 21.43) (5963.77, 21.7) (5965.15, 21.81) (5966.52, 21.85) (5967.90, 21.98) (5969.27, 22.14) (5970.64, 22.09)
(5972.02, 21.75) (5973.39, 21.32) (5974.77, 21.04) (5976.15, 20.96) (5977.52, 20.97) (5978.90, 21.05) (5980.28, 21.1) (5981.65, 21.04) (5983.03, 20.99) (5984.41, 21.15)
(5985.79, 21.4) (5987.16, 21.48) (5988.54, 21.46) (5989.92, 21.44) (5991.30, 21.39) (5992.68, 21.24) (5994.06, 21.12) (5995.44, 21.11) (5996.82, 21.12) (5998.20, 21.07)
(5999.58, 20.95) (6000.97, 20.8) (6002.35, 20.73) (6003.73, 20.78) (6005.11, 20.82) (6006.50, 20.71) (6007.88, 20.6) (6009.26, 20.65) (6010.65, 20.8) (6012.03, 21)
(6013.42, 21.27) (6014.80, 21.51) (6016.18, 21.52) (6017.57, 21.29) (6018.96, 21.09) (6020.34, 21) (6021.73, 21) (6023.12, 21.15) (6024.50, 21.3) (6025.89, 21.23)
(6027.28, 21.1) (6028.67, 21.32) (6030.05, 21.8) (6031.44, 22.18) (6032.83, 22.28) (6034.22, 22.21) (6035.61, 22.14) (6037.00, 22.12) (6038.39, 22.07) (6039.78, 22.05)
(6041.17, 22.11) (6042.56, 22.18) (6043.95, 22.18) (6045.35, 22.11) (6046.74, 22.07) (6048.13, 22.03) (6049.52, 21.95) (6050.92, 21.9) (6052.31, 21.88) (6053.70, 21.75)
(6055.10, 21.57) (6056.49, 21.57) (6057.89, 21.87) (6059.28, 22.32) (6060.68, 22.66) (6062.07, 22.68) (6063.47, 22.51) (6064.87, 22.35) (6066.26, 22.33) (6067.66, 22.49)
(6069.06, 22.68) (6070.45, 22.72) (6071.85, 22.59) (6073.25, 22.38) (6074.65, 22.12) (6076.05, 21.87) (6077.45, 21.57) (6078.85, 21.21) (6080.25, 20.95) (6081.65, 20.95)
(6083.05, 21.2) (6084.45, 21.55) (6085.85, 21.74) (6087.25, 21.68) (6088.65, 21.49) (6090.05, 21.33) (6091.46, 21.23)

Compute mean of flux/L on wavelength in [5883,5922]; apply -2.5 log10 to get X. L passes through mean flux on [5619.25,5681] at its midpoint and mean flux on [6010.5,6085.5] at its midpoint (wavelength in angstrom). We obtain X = 0.12 mag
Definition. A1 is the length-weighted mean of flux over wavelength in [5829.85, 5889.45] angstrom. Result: 21.2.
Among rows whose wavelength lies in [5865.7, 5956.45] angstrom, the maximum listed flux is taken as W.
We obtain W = 22.02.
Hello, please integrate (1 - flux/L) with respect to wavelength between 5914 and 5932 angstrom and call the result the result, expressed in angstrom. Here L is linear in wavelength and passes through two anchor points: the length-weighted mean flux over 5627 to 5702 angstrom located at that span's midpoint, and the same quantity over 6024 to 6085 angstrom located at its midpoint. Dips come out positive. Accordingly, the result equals 0.5 angstrom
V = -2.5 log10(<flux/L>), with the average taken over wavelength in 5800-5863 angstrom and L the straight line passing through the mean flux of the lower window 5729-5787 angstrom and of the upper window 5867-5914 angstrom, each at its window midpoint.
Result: -0.08 mag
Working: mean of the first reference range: 21.4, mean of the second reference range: 19.5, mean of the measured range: 21.9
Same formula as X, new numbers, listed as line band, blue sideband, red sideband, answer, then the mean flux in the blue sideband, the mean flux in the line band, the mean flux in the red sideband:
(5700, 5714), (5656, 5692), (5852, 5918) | 0.03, 20.7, 20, 19.9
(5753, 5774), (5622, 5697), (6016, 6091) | -0.03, 20.5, 21.4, 21.8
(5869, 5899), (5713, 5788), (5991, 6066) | 0.13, 21.4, 19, 21.6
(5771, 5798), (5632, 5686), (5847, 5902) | -0.05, 20.5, 21.1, 19.9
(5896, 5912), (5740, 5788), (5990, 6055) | 0.10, 21.2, 19.4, 21.5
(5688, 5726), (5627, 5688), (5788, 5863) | 0.00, 20.5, 20.9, 21.9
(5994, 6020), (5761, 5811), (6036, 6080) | 0.05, 21.3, 21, 22.1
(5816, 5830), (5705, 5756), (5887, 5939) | -0.10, 21.4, 22.4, 19.7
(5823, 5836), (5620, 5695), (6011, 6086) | -0.06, 20.5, 22.3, 21.8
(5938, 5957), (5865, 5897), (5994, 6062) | -0.04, 19.5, 21.3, 21.5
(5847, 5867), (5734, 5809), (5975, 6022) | 0.00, 21.4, 21.2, 21.1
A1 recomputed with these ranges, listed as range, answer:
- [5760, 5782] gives 21.3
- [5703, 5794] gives 21.2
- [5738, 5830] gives 21.6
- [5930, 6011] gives 21.1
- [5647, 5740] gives 20.9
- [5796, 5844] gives 22.2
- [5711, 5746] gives 21.7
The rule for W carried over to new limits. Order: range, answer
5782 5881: 22.87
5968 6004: 22.14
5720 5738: 22.4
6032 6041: 22.28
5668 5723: 22.32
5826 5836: 22.6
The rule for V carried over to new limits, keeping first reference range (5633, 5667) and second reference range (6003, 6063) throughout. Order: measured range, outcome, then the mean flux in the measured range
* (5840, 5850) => -0.07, 22.3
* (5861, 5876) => -0.03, 21.6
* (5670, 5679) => -0.04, 21.2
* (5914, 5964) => 0.02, 21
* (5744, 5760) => -0.03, 21.3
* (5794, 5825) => -0.05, 21.9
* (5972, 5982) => 0.02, 21.1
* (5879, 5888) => 0.09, 19.5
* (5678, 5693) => -0.03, 21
